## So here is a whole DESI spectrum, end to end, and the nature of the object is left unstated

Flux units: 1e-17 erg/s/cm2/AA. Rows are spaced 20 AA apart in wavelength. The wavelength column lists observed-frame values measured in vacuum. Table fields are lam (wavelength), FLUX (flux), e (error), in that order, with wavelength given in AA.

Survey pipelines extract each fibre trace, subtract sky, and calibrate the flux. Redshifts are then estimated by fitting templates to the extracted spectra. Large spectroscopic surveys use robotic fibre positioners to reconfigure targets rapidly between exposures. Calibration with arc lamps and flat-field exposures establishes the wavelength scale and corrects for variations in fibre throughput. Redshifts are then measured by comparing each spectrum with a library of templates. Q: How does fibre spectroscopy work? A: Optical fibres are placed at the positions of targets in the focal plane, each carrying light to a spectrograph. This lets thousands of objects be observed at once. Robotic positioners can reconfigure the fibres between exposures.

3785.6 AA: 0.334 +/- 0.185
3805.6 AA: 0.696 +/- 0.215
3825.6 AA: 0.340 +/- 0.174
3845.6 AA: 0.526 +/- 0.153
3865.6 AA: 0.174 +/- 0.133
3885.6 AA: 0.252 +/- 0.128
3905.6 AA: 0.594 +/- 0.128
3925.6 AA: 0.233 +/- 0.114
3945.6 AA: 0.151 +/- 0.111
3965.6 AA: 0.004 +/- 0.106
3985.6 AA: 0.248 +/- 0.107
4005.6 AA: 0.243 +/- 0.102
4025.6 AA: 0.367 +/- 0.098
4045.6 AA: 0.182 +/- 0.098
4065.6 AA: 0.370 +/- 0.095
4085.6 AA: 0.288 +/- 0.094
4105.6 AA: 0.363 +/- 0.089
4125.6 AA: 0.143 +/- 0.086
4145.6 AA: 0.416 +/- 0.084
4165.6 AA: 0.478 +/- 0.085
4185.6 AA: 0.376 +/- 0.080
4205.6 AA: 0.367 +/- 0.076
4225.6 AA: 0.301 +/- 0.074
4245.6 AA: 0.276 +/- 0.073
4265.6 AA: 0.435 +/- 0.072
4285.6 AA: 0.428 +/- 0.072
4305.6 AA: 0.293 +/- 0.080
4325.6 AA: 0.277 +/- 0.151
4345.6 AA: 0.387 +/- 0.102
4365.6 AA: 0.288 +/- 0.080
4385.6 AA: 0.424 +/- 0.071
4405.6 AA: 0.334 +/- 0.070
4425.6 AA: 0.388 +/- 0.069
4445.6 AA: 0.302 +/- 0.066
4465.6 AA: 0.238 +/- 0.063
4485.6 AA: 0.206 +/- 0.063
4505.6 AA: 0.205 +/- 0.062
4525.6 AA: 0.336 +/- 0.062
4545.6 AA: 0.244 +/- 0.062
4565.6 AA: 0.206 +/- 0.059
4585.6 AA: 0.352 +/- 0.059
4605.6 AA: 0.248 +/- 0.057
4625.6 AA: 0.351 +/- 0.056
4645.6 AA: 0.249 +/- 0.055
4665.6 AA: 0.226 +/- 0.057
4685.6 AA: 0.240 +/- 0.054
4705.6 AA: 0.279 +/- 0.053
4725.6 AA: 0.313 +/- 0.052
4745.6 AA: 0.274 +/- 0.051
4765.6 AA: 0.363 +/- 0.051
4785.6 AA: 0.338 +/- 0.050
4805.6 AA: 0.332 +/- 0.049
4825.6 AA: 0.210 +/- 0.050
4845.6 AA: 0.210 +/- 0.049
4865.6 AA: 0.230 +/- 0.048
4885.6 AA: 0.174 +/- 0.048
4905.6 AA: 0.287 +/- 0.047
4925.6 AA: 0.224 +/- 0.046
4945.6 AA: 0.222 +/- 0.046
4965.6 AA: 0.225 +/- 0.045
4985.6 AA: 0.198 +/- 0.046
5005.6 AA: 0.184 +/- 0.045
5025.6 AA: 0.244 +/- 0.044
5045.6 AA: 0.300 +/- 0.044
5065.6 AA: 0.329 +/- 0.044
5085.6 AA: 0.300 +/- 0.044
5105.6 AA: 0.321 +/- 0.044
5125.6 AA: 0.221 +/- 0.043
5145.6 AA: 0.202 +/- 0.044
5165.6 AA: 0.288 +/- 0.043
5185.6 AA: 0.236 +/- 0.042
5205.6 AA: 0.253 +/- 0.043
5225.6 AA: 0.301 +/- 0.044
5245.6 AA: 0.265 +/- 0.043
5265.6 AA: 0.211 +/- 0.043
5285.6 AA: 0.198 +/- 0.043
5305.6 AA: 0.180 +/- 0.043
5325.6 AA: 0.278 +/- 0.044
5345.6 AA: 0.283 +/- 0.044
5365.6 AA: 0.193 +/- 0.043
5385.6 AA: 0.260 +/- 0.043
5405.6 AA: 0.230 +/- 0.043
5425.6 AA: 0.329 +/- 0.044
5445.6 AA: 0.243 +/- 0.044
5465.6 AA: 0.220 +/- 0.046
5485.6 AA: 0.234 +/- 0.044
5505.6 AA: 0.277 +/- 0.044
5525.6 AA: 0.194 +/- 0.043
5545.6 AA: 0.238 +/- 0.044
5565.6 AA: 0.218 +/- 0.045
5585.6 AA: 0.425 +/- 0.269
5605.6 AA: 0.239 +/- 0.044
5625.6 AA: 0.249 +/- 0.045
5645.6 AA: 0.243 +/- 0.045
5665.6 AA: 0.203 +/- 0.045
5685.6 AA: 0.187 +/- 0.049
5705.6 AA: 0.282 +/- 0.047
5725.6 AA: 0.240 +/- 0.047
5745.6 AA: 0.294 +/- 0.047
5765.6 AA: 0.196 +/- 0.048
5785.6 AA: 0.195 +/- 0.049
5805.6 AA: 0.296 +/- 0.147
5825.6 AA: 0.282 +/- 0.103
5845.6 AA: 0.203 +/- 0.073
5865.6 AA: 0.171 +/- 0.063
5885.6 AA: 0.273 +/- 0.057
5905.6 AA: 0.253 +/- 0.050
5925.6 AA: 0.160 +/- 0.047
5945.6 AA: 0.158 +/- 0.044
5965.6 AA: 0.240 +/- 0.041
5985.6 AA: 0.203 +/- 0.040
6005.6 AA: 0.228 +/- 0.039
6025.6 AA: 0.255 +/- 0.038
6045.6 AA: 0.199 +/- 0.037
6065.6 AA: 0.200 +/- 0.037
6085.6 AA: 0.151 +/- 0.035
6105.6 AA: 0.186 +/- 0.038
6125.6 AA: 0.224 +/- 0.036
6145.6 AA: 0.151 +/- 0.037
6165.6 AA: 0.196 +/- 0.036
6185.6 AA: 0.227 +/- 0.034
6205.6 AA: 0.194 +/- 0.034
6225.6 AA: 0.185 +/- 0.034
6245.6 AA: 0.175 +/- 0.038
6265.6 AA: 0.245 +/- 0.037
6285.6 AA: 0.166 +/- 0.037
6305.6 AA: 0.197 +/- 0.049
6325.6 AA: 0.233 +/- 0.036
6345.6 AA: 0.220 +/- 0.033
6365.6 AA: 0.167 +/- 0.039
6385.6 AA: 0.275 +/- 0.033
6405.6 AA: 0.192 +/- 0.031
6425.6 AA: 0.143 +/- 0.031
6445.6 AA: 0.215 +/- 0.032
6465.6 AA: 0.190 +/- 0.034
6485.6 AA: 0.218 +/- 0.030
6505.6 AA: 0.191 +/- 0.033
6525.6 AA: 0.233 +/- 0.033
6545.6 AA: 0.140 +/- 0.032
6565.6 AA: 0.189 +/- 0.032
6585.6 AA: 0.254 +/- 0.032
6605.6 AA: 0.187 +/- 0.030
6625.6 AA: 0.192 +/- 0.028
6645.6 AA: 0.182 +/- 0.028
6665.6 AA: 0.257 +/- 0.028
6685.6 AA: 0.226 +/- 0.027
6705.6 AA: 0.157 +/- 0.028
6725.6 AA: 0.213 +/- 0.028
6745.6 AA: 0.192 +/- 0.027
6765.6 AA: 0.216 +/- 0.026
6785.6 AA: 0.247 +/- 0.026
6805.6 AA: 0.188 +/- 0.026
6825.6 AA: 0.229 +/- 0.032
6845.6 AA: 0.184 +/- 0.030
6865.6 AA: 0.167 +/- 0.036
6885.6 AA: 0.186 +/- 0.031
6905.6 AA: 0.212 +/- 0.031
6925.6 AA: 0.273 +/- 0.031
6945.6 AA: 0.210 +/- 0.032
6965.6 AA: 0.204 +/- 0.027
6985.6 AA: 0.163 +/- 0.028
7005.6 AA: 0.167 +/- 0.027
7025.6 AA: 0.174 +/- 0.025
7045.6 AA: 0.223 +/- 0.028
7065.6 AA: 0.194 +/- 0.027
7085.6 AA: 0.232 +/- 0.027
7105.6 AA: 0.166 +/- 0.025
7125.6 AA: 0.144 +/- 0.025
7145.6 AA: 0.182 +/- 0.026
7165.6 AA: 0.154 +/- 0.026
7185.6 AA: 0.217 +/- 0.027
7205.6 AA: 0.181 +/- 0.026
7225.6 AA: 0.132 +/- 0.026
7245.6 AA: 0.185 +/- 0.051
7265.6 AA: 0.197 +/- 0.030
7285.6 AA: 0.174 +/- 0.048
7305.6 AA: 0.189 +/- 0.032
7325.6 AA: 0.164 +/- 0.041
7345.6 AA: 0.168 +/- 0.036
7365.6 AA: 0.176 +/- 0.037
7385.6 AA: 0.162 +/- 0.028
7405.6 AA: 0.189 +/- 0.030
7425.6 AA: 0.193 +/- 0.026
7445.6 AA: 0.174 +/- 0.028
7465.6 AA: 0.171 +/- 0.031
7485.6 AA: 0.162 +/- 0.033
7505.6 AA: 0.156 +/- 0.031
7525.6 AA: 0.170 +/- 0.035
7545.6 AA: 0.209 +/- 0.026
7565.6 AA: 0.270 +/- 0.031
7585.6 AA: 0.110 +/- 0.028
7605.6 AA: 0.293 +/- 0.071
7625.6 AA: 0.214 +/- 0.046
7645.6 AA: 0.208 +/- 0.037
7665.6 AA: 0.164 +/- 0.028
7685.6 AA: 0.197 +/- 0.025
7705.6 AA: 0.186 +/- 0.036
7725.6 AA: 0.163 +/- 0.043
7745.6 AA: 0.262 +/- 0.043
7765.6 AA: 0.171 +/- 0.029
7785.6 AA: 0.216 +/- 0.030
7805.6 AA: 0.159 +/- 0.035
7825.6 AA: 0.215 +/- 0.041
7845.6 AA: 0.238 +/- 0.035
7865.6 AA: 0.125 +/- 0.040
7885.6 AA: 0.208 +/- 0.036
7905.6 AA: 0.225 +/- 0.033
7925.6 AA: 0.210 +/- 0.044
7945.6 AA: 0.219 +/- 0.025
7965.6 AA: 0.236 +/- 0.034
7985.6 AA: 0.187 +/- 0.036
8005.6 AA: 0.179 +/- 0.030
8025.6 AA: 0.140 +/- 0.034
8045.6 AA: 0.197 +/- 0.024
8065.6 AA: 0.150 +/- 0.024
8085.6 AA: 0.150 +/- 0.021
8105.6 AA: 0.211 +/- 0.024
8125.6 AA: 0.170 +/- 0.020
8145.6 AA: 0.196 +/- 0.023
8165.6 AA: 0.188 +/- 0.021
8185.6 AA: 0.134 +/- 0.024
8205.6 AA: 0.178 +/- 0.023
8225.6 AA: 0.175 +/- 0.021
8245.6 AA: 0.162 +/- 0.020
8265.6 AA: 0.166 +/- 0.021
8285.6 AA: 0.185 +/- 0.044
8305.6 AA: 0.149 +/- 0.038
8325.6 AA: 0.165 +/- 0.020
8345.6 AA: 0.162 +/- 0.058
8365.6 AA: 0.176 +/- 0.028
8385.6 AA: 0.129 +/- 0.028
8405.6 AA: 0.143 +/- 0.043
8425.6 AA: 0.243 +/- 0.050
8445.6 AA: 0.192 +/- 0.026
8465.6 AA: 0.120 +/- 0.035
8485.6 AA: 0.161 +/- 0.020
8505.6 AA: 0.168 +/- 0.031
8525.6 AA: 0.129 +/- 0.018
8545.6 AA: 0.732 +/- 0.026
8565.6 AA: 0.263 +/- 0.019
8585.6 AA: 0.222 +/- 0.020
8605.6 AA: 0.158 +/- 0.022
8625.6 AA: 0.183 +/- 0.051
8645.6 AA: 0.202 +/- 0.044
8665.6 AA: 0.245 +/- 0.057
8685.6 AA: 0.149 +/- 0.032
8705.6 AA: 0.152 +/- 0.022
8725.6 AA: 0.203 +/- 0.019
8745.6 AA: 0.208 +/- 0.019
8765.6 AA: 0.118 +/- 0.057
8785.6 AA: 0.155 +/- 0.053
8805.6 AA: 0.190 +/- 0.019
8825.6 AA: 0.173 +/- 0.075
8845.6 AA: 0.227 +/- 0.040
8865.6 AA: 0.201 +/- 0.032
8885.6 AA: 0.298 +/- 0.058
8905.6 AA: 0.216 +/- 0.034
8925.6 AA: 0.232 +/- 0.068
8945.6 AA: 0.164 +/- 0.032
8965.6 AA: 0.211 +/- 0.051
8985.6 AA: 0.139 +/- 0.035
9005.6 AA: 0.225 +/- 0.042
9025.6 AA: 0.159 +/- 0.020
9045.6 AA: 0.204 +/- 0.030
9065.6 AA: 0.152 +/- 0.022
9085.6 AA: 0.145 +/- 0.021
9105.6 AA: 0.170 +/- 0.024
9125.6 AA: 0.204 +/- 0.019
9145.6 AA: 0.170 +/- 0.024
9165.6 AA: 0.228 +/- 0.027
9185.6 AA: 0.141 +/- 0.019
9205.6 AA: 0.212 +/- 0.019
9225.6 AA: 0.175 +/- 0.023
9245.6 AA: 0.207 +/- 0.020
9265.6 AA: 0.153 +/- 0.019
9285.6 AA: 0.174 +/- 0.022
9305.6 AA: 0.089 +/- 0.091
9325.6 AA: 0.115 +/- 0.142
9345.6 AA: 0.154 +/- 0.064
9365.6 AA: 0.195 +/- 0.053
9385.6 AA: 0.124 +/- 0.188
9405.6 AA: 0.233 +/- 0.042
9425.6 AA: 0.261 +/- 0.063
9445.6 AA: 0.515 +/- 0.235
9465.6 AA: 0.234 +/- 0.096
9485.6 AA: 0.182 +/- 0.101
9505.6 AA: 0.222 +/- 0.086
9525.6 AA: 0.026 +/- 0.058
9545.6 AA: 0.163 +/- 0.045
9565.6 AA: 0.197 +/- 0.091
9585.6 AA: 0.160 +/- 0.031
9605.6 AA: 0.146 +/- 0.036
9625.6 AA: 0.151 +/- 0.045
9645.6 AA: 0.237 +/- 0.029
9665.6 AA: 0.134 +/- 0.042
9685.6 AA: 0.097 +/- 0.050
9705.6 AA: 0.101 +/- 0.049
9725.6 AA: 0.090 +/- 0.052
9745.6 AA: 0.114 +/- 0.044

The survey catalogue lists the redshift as 1.29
